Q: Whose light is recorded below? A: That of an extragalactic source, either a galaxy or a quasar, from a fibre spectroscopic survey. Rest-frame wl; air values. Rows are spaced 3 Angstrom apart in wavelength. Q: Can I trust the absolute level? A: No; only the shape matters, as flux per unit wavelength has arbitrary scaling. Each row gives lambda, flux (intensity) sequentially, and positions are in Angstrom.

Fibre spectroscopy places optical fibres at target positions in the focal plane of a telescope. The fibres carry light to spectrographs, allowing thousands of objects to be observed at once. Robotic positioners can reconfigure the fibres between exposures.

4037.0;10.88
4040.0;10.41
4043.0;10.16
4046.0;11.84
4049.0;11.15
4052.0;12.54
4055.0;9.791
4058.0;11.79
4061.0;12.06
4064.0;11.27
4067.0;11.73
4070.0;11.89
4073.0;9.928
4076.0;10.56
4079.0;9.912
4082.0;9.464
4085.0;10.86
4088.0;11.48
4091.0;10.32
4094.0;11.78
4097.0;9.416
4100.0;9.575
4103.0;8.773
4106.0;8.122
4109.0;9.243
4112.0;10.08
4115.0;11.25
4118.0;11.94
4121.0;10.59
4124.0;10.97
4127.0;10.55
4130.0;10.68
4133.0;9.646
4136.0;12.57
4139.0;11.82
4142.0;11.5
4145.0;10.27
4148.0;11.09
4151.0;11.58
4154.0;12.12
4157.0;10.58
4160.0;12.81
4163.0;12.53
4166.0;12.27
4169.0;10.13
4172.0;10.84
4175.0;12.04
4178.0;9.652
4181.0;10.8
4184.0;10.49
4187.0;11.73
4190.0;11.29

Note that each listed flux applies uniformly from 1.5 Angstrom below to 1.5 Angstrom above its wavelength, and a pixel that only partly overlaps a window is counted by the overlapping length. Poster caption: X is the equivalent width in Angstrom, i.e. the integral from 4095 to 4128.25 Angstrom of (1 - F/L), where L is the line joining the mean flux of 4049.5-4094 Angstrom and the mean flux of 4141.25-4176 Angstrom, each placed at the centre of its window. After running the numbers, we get 3.41 Angstrom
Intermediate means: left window 11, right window 11.5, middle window 10.1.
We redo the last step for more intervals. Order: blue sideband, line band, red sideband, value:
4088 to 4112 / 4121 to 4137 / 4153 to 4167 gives 0.09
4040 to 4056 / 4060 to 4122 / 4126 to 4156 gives 3.62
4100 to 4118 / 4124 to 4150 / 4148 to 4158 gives -0.56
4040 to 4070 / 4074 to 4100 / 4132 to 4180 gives 2.15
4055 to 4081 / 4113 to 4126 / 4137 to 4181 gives 0.12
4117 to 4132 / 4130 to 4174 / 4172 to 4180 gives -2.18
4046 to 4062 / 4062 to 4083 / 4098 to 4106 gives -0.41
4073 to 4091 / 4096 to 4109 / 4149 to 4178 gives 2.07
